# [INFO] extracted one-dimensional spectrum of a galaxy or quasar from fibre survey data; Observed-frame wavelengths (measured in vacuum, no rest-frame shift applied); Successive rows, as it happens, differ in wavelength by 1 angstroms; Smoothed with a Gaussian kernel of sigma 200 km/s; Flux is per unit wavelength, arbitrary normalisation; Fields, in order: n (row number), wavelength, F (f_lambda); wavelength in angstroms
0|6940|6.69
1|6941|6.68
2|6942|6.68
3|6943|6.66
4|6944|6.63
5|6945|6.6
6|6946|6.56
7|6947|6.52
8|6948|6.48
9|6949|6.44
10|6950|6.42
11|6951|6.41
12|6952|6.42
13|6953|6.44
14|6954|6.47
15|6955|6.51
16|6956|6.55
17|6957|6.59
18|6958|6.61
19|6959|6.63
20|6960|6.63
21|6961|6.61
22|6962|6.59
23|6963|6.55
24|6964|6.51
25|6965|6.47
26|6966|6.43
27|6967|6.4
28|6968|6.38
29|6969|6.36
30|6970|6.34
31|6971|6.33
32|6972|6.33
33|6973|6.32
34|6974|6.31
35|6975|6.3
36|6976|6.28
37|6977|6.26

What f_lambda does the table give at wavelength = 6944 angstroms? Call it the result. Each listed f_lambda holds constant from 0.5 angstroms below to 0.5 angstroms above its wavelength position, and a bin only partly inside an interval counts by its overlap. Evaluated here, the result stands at 6.63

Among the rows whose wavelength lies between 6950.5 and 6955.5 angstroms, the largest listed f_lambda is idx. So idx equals 6.51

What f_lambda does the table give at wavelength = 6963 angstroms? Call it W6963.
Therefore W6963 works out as 6.55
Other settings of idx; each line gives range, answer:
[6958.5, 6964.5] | 6.63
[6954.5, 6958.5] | 6.61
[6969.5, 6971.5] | 6.34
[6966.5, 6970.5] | 6.4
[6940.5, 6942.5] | 6.68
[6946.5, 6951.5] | 6.52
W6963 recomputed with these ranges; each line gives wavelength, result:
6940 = 6.69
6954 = 6.47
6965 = 6.47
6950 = 6.42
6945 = 6.6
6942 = 6.68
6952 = 6.42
